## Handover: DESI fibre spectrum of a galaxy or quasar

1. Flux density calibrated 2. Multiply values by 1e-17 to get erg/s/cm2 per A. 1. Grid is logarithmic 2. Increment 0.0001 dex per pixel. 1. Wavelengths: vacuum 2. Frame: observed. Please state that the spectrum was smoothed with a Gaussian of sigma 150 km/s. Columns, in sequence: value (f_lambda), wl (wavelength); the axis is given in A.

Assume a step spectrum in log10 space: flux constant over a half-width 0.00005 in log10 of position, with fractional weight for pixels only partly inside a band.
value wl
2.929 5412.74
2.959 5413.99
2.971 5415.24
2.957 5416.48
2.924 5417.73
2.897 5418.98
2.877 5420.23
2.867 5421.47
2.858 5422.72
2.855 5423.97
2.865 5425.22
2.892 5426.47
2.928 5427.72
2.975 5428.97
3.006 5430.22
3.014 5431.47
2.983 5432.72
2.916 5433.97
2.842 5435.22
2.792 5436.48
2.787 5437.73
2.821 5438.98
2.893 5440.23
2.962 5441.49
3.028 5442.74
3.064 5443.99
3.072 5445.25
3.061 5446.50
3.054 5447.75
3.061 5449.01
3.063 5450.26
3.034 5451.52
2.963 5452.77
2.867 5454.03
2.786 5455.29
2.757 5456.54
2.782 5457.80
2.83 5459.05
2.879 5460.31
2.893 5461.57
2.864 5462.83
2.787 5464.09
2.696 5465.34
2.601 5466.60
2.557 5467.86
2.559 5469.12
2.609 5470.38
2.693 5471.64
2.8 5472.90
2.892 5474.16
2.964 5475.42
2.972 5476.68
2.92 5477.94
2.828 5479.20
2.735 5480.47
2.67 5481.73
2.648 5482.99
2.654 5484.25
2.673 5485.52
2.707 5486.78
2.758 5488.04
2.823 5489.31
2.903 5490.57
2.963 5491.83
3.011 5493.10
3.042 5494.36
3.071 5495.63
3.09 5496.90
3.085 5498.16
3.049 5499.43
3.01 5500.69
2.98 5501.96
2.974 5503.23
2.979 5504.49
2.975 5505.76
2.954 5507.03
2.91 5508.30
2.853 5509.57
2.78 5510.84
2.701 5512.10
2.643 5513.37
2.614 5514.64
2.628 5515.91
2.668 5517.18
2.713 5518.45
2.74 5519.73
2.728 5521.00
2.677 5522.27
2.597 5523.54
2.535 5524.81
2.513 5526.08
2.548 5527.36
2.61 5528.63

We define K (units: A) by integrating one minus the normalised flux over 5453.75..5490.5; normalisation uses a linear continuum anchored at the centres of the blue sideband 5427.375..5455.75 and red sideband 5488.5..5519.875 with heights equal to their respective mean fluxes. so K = 2.0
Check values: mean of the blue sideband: 2.96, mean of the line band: 2.77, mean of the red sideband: 2.89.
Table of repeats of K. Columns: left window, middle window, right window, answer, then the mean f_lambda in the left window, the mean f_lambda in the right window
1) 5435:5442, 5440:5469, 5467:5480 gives -0.8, 2.84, 2.77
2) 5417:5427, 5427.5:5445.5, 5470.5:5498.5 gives -0.4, 2.88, 2.85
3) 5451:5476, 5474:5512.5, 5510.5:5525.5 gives -2.4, 2.79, 2.67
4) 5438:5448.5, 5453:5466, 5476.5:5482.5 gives 0.4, 2.99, 2.81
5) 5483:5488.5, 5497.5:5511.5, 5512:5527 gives -1.6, 2.69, 2.64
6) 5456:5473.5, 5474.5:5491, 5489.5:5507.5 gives 0.5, 2.74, 3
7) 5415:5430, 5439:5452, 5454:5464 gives -0.7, 2.91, 2.83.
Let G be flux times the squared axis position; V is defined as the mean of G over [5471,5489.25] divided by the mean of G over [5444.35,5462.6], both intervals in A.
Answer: 0.96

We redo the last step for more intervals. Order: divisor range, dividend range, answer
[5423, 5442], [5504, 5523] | 0.98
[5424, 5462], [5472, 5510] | 1.01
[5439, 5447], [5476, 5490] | 0.94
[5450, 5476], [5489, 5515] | 1.06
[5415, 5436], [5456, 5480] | 0.97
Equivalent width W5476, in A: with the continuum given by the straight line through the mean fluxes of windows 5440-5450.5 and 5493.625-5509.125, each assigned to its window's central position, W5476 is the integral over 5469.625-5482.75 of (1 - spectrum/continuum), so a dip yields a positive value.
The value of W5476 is 0.95 A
